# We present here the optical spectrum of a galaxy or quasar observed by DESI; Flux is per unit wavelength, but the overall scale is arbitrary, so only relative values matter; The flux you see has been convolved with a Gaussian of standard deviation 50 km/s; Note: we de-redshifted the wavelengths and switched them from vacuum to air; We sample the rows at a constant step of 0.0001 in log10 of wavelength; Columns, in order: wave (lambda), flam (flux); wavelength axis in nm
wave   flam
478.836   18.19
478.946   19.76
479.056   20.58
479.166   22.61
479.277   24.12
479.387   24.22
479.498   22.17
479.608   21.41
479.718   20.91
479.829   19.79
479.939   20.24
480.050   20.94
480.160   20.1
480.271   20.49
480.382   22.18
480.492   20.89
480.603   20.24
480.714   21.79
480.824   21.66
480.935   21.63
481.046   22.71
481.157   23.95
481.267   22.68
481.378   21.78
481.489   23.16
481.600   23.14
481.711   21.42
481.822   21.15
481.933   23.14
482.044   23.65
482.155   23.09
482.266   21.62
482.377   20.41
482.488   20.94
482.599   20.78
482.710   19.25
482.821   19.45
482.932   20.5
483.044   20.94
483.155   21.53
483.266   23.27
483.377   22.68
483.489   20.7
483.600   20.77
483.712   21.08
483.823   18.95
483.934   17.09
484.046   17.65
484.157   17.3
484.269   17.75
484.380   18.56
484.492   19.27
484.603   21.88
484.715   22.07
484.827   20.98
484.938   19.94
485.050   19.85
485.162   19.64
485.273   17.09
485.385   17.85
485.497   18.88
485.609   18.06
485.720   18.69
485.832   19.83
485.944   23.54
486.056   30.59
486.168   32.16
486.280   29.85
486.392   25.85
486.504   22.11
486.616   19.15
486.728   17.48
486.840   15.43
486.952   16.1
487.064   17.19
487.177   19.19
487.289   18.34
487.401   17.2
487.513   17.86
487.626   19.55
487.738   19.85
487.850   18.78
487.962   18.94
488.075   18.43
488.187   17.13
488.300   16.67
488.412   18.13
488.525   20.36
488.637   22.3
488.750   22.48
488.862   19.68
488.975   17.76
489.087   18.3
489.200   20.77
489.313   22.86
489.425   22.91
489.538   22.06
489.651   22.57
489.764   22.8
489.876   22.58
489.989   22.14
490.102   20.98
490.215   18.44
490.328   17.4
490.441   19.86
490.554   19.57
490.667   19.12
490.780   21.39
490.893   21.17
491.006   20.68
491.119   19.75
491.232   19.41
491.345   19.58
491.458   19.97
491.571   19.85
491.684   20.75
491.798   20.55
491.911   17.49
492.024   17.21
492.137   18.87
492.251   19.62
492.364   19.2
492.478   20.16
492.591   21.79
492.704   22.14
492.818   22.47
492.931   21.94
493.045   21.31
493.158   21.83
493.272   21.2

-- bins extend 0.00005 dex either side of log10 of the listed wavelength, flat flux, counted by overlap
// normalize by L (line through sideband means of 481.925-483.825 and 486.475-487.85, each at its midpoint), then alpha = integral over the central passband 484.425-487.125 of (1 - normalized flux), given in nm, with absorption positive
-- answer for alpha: -0.25 nm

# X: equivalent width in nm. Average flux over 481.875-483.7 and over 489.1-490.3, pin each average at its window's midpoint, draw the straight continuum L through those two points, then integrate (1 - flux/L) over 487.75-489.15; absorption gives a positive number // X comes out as 0.158 nm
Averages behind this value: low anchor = 21.4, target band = 19.1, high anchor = 21.6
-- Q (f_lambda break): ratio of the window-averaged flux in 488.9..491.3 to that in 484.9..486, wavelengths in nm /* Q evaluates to 1.06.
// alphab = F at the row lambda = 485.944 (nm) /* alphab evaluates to 23.54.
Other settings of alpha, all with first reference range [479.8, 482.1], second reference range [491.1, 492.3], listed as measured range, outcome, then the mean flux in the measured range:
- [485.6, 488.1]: -0.028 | 20.7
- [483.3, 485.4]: 0.141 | 19.6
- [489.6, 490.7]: -0.048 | 20.6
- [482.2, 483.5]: 0.019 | 21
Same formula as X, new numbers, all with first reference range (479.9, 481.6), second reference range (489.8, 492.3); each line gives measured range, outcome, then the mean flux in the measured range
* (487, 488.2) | 0.119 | 18.4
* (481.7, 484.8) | 0.096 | 20.6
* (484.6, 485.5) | 0.052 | 19.7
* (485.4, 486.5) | -0.163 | 23.8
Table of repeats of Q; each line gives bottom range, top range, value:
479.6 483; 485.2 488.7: 0.94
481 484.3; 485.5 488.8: 0.96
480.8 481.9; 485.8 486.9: 1.06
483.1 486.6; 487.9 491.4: 0.96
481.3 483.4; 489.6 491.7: 0.94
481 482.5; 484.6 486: 0.88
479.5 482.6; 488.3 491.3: 0.95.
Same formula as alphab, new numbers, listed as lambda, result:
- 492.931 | 21.94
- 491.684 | 20.75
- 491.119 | 19.75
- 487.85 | 18.78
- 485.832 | 19.83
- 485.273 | 17.09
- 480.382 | 22.18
